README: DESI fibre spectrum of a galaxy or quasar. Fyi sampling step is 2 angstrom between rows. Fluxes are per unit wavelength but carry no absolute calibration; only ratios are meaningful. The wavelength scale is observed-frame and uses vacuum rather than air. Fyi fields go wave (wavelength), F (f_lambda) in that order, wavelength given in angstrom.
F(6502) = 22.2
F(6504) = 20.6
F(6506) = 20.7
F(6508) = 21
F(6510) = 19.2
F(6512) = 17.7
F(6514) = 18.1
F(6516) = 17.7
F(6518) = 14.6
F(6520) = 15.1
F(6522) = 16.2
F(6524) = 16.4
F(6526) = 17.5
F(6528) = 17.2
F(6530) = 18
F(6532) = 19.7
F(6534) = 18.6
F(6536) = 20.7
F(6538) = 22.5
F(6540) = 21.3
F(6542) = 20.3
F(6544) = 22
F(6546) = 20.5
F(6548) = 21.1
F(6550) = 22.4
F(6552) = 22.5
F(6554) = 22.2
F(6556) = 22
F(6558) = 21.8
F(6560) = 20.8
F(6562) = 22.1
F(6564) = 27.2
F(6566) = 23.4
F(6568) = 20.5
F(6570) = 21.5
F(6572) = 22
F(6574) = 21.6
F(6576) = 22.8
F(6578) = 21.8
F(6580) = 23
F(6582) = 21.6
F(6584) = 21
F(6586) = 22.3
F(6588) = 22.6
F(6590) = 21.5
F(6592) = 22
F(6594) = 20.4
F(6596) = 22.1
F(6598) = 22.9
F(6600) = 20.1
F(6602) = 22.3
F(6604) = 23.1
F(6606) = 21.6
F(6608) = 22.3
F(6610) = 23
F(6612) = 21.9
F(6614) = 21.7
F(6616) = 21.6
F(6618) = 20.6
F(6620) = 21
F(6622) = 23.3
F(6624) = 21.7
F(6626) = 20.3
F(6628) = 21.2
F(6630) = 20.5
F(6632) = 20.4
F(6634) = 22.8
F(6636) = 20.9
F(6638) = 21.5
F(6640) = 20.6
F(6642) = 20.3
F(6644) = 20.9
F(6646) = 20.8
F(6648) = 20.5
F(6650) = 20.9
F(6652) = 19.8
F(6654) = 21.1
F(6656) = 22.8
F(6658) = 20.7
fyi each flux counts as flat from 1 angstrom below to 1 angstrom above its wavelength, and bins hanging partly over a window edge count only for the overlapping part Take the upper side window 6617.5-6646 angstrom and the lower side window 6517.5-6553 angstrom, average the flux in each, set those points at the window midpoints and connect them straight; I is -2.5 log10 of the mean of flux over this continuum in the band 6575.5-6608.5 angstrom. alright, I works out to -0.08 mag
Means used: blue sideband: 19.3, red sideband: 21.1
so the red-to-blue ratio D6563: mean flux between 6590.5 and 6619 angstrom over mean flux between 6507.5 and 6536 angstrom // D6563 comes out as 1.23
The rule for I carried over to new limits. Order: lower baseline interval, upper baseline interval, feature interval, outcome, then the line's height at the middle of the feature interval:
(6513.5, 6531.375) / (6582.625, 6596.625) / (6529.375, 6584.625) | -0.13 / 19.3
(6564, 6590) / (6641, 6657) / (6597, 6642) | -0.01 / 21.4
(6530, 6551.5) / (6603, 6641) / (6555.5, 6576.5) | -0.06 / 21.1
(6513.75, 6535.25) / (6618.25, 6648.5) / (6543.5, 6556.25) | -0.20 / 18.1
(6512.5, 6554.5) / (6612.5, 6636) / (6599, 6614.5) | -0.05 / 20.9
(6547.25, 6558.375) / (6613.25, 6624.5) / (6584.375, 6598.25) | 0.00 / 21.8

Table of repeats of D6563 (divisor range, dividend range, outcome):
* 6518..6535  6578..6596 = 1.27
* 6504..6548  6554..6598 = 1.17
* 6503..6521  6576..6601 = 1.19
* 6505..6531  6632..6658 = 1.19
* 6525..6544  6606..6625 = 1.11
